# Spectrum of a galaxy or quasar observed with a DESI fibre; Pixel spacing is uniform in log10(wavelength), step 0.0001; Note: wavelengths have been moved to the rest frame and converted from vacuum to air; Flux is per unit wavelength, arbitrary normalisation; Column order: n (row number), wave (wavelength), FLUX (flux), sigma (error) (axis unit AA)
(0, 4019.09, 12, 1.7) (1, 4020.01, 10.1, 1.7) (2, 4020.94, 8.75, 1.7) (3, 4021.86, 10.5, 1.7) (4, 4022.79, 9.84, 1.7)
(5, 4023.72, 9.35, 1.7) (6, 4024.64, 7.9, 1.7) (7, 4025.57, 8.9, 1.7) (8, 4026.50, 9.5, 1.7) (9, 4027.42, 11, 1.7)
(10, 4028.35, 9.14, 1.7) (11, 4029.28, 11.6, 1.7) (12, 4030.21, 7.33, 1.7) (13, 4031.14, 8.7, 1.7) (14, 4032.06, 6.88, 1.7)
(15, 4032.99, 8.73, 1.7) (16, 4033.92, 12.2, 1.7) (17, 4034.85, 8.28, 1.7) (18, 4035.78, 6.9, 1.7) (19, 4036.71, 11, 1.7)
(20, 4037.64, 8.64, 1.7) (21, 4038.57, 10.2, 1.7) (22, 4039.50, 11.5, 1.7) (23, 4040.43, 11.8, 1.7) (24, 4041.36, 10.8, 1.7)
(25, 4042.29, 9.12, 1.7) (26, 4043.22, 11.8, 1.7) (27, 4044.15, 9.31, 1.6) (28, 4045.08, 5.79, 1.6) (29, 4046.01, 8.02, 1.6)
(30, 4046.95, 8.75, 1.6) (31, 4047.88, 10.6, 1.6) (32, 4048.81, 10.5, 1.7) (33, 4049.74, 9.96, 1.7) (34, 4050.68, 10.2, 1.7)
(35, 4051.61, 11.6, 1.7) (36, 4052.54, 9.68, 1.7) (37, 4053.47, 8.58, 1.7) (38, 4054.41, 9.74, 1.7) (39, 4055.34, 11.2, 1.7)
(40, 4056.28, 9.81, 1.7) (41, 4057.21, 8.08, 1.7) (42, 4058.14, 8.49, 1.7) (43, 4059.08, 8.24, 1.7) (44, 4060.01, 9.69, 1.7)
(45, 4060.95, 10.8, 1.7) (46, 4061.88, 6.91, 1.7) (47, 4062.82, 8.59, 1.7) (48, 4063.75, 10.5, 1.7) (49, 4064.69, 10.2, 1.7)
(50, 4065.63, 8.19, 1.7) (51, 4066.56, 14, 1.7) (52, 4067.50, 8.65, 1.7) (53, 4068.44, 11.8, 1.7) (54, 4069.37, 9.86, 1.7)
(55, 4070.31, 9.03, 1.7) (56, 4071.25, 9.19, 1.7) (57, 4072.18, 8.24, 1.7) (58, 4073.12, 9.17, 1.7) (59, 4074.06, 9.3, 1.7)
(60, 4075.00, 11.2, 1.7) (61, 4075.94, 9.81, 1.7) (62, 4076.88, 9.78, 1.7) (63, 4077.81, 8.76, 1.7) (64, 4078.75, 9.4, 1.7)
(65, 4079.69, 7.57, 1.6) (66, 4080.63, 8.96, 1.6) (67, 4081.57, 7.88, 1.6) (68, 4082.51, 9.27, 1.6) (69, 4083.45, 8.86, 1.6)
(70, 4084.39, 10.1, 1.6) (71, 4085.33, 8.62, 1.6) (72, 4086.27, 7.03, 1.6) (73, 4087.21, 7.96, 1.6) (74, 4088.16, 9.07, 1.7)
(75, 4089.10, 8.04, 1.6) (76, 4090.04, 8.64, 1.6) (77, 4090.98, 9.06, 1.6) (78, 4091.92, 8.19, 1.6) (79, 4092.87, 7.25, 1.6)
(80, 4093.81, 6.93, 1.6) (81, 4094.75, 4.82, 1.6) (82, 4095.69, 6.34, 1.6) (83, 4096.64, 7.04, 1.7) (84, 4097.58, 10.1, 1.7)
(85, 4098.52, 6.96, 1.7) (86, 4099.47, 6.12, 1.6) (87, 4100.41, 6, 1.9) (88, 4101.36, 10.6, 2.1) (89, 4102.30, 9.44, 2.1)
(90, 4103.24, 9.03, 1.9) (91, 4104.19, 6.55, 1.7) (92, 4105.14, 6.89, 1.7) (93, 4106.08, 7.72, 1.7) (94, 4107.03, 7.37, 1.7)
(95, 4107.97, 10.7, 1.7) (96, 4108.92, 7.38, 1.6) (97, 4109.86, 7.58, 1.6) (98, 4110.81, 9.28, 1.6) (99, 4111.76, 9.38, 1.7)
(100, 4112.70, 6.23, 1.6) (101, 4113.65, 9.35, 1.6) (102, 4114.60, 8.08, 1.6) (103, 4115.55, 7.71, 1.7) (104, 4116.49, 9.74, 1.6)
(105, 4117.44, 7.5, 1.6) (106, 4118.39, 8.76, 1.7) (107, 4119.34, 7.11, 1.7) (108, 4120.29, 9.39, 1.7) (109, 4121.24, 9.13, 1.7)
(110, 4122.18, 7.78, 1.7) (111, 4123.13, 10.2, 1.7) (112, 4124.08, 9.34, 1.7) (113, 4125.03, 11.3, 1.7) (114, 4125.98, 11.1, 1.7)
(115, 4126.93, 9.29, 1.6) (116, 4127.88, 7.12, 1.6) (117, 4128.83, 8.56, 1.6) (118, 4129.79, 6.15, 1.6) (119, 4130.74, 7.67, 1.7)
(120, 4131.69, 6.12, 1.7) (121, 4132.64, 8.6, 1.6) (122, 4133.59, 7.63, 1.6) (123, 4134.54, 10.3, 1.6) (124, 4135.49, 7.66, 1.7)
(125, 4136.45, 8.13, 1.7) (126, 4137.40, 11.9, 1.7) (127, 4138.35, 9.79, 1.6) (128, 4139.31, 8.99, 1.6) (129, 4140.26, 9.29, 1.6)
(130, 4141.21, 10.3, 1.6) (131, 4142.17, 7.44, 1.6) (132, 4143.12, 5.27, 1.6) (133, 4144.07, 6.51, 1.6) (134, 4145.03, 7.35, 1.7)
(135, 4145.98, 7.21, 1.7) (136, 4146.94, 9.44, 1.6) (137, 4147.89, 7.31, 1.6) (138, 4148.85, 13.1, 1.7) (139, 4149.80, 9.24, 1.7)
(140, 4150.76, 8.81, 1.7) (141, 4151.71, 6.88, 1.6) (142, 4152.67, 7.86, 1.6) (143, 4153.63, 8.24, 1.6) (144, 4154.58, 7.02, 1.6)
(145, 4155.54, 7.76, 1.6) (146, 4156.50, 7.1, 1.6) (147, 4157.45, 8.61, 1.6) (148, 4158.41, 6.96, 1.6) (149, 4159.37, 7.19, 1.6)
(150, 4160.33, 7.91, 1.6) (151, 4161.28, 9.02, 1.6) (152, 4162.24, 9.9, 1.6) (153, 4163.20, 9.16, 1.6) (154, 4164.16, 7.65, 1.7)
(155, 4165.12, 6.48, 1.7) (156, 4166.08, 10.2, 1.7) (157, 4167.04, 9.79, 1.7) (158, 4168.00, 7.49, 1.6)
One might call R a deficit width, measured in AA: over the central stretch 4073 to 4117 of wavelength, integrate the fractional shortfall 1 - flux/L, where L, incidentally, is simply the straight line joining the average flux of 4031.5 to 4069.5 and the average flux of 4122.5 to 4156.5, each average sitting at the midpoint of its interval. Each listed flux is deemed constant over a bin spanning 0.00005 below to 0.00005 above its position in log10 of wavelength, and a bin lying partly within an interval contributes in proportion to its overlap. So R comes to 3.7 AA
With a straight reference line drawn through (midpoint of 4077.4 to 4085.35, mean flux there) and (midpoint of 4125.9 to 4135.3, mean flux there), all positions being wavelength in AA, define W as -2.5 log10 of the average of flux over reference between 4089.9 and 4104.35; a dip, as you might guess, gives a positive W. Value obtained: 0.12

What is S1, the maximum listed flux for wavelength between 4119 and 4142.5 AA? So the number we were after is 11.9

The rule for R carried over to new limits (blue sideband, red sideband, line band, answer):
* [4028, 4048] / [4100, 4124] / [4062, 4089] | -1.18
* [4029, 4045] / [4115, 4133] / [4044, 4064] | 0.15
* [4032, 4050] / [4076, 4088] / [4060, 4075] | -1.07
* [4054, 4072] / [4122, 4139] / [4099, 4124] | 2.09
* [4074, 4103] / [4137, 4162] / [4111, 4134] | -0.39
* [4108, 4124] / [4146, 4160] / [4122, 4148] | -0.50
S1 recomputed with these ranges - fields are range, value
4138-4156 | 13.1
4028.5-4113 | 14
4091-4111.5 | 10.7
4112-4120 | 9.74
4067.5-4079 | 11.8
